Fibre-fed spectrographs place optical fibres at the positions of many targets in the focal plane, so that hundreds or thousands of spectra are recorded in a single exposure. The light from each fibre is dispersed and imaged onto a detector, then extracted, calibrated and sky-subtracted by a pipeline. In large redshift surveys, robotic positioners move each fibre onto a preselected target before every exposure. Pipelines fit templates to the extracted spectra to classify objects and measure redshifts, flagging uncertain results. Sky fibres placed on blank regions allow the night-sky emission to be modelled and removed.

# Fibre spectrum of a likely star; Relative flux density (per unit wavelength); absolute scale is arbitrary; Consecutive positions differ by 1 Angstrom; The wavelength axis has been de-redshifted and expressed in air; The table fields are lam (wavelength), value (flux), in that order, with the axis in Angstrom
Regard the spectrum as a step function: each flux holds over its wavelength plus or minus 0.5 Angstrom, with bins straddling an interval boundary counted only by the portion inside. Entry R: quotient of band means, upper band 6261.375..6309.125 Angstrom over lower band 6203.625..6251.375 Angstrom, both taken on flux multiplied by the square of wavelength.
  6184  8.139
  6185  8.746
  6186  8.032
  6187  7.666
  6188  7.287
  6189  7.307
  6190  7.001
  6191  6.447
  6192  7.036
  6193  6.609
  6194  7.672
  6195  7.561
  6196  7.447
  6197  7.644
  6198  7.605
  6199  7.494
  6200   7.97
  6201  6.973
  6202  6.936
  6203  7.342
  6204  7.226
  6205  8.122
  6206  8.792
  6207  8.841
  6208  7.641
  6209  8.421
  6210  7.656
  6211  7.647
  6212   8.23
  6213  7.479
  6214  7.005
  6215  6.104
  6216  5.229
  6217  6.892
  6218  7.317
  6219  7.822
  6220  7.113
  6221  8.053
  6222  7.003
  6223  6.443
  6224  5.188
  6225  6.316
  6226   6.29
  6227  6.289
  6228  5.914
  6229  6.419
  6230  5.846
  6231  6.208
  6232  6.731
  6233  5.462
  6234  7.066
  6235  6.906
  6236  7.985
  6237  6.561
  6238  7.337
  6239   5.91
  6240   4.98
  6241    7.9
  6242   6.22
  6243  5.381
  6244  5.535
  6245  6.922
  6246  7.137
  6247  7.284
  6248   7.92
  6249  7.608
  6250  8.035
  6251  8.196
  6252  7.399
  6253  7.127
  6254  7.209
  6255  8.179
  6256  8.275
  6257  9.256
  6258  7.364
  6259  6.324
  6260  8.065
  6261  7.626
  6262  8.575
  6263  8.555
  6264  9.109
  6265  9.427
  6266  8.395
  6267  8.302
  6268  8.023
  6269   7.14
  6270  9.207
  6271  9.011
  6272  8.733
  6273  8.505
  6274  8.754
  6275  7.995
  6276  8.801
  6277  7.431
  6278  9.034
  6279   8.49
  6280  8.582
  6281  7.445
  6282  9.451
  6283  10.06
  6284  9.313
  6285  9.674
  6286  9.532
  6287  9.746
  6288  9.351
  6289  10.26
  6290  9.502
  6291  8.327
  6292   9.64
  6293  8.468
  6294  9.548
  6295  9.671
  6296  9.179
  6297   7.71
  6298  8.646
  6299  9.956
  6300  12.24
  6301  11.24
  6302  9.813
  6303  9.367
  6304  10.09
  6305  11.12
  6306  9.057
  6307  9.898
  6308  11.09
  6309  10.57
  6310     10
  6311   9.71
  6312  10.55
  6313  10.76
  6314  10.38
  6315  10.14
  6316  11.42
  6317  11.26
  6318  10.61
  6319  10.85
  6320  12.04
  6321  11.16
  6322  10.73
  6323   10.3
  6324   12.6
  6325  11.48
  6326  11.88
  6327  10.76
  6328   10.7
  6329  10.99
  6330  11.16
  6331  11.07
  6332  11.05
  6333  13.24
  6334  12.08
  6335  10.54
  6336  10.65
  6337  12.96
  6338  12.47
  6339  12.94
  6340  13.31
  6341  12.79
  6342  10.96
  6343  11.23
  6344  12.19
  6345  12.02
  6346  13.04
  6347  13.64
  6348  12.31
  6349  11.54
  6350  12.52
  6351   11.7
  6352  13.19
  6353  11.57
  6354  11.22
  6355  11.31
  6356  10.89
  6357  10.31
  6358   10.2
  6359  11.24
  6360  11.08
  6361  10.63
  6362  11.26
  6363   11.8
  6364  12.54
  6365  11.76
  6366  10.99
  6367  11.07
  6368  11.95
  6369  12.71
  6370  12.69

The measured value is 1.34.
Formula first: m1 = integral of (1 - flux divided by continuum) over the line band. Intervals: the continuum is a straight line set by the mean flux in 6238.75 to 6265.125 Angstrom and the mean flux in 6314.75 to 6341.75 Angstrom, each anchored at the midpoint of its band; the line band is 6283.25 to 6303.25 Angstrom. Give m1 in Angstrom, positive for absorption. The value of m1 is 0.2 Angstrom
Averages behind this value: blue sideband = 7.45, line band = 9.57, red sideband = 11.5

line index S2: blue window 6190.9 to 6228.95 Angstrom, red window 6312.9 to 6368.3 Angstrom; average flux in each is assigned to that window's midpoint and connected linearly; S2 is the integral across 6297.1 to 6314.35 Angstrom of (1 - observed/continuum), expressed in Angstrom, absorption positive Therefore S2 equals 0.3 Angstrom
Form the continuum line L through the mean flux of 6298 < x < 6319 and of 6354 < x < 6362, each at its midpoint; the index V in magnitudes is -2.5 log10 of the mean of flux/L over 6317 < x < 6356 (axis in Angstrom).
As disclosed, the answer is -0.103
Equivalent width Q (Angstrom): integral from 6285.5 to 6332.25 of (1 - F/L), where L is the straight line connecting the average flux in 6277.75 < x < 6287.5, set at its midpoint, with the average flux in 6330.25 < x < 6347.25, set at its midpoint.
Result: 0.8 Angstrom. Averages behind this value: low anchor 9.14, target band 10.3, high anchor 12.1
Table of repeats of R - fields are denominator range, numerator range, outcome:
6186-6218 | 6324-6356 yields 1.68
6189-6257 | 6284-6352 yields 1.58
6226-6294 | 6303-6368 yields 1.47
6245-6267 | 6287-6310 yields 1.25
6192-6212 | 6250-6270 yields 1.07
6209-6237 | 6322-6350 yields 1.81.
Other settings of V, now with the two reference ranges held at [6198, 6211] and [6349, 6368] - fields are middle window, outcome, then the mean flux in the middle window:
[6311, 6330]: -0.05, 11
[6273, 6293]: 0.08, 8.99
